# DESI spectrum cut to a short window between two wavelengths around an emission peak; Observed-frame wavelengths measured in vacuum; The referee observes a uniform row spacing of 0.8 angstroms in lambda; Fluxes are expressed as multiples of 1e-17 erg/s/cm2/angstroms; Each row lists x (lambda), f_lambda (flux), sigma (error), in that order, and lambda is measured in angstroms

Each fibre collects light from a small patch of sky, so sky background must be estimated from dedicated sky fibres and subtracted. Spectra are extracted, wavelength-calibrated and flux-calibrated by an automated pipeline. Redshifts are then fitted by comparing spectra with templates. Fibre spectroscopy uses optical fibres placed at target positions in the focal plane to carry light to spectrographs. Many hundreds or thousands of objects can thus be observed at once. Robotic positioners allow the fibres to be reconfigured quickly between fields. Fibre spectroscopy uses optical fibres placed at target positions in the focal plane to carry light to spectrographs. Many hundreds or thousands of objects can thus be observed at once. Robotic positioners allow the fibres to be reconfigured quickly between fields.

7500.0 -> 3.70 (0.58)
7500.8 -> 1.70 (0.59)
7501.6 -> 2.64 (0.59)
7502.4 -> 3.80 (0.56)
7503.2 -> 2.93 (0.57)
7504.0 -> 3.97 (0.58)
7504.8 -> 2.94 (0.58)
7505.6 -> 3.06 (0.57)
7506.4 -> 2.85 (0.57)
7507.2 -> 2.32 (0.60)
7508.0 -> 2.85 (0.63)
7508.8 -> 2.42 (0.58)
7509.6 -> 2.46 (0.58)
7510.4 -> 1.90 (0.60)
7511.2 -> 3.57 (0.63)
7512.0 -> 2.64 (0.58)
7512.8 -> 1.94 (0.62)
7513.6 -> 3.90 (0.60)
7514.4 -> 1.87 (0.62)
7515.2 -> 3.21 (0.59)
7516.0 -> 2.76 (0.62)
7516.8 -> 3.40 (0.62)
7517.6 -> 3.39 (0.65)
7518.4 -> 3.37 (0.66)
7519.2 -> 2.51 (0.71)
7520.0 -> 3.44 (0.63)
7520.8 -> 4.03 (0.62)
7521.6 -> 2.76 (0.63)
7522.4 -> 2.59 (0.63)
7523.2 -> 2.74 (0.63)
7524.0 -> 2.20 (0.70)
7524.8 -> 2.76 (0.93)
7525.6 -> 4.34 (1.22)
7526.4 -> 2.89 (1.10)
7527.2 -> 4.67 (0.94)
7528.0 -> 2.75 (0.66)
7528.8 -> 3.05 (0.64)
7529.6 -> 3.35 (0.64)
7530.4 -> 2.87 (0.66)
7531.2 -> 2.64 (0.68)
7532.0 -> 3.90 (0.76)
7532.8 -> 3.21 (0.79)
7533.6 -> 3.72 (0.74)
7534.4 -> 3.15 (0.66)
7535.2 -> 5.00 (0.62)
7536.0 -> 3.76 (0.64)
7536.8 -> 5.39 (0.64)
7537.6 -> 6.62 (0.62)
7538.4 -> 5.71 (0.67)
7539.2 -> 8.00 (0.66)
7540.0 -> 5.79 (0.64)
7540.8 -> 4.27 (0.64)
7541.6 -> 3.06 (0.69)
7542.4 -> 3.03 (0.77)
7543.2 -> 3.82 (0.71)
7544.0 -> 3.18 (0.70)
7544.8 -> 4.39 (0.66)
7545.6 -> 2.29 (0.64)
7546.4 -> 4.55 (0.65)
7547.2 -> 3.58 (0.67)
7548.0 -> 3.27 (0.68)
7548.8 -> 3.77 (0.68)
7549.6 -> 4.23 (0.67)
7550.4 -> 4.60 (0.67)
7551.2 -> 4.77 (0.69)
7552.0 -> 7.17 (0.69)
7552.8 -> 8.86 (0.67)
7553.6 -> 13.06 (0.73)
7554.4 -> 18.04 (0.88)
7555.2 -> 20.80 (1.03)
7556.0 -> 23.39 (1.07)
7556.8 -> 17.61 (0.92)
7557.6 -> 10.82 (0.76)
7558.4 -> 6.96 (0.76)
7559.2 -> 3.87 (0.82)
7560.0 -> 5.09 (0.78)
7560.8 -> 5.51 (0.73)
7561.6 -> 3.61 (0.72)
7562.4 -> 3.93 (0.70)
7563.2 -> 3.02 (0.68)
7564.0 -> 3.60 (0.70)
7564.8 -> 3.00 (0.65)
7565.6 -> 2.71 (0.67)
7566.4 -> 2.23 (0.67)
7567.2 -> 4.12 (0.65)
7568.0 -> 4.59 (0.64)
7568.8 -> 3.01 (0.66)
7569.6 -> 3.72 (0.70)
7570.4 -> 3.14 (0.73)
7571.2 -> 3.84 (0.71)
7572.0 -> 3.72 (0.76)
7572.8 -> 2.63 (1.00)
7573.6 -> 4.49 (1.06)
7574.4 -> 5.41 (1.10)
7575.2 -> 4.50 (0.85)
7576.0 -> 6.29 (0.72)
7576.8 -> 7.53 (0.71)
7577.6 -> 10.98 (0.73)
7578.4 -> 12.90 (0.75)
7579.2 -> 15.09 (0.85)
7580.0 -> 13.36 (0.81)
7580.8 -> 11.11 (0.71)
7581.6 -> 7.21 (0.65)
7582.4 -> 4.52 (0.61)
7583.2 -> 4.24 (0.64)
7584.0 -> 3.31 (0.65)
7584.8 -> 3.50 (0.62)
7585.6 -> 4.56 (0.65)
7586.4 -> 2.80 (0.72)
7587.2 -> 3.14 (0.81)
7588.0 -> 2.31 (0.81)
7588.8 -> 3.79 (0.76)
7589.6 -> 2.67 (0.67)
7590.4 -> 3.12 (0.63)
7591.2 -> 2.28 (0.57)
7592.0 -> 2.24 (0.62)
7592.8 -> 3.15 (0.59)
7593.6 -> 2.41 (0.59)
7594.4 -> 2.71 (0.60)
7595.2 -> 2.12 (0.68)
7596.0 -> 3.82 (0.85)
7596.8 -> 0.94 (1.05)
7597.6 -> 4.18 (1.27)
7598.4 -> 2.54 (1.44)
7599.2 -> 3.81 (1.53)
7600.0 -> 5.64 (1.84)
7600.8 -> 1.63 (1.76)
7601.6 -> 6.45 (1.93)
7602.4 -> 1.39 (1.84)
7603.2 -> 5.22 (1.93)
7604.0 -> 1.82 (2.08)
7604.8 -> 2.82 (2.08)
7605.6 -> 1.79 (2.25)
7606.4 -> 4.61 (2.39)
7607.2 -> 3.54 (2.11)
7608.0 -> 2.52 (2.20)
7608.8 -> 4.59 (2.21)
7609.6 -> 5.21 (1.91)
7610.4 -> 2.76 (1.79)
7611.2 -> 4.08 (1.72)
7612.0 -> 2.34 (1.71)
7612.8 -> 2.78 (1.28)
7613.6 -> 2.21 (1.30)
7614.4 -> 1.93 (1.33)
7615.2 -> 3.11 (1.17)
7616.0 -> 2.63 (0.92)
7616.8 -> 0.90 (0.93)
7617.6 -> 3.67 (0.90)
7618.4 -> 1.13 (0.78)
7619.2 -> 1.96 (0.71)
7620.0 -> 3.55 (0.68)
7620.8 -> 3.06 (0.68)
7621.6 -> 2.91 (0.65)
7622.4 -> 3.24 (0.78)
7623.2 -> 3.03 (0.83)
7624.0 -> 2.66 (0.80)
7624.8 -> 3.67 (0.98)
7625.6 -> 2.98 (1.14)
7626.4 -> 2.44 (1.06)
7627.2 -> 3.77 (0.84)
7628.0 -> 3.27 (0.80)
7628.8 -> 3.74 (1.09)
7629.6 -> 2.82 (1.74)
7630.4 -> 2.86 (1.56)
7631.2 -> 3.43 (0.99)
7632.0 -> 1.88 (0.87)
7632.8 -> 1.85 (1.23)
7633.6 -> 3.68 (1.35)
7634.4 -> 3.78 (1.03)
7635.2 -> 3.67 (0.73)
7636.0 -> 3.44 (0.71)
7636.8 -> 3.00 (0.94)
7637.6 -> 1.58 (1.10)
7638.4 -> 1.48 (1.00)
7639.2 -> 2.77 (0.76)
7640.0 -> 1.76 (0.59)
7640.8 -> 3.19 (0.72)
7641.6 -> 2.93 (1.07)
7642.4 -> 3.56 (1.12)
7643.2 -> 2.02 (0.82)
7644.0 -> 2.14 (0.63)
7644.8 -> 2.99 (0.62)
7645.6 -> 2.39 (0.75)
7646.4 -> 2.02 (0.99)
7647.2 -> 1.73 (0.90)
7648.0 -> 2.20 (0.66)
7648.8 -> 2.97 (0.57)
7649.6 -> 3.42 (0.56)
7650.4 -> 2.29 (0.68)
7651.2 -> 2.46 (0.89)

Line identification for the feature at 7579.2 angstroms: [N II] 6583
